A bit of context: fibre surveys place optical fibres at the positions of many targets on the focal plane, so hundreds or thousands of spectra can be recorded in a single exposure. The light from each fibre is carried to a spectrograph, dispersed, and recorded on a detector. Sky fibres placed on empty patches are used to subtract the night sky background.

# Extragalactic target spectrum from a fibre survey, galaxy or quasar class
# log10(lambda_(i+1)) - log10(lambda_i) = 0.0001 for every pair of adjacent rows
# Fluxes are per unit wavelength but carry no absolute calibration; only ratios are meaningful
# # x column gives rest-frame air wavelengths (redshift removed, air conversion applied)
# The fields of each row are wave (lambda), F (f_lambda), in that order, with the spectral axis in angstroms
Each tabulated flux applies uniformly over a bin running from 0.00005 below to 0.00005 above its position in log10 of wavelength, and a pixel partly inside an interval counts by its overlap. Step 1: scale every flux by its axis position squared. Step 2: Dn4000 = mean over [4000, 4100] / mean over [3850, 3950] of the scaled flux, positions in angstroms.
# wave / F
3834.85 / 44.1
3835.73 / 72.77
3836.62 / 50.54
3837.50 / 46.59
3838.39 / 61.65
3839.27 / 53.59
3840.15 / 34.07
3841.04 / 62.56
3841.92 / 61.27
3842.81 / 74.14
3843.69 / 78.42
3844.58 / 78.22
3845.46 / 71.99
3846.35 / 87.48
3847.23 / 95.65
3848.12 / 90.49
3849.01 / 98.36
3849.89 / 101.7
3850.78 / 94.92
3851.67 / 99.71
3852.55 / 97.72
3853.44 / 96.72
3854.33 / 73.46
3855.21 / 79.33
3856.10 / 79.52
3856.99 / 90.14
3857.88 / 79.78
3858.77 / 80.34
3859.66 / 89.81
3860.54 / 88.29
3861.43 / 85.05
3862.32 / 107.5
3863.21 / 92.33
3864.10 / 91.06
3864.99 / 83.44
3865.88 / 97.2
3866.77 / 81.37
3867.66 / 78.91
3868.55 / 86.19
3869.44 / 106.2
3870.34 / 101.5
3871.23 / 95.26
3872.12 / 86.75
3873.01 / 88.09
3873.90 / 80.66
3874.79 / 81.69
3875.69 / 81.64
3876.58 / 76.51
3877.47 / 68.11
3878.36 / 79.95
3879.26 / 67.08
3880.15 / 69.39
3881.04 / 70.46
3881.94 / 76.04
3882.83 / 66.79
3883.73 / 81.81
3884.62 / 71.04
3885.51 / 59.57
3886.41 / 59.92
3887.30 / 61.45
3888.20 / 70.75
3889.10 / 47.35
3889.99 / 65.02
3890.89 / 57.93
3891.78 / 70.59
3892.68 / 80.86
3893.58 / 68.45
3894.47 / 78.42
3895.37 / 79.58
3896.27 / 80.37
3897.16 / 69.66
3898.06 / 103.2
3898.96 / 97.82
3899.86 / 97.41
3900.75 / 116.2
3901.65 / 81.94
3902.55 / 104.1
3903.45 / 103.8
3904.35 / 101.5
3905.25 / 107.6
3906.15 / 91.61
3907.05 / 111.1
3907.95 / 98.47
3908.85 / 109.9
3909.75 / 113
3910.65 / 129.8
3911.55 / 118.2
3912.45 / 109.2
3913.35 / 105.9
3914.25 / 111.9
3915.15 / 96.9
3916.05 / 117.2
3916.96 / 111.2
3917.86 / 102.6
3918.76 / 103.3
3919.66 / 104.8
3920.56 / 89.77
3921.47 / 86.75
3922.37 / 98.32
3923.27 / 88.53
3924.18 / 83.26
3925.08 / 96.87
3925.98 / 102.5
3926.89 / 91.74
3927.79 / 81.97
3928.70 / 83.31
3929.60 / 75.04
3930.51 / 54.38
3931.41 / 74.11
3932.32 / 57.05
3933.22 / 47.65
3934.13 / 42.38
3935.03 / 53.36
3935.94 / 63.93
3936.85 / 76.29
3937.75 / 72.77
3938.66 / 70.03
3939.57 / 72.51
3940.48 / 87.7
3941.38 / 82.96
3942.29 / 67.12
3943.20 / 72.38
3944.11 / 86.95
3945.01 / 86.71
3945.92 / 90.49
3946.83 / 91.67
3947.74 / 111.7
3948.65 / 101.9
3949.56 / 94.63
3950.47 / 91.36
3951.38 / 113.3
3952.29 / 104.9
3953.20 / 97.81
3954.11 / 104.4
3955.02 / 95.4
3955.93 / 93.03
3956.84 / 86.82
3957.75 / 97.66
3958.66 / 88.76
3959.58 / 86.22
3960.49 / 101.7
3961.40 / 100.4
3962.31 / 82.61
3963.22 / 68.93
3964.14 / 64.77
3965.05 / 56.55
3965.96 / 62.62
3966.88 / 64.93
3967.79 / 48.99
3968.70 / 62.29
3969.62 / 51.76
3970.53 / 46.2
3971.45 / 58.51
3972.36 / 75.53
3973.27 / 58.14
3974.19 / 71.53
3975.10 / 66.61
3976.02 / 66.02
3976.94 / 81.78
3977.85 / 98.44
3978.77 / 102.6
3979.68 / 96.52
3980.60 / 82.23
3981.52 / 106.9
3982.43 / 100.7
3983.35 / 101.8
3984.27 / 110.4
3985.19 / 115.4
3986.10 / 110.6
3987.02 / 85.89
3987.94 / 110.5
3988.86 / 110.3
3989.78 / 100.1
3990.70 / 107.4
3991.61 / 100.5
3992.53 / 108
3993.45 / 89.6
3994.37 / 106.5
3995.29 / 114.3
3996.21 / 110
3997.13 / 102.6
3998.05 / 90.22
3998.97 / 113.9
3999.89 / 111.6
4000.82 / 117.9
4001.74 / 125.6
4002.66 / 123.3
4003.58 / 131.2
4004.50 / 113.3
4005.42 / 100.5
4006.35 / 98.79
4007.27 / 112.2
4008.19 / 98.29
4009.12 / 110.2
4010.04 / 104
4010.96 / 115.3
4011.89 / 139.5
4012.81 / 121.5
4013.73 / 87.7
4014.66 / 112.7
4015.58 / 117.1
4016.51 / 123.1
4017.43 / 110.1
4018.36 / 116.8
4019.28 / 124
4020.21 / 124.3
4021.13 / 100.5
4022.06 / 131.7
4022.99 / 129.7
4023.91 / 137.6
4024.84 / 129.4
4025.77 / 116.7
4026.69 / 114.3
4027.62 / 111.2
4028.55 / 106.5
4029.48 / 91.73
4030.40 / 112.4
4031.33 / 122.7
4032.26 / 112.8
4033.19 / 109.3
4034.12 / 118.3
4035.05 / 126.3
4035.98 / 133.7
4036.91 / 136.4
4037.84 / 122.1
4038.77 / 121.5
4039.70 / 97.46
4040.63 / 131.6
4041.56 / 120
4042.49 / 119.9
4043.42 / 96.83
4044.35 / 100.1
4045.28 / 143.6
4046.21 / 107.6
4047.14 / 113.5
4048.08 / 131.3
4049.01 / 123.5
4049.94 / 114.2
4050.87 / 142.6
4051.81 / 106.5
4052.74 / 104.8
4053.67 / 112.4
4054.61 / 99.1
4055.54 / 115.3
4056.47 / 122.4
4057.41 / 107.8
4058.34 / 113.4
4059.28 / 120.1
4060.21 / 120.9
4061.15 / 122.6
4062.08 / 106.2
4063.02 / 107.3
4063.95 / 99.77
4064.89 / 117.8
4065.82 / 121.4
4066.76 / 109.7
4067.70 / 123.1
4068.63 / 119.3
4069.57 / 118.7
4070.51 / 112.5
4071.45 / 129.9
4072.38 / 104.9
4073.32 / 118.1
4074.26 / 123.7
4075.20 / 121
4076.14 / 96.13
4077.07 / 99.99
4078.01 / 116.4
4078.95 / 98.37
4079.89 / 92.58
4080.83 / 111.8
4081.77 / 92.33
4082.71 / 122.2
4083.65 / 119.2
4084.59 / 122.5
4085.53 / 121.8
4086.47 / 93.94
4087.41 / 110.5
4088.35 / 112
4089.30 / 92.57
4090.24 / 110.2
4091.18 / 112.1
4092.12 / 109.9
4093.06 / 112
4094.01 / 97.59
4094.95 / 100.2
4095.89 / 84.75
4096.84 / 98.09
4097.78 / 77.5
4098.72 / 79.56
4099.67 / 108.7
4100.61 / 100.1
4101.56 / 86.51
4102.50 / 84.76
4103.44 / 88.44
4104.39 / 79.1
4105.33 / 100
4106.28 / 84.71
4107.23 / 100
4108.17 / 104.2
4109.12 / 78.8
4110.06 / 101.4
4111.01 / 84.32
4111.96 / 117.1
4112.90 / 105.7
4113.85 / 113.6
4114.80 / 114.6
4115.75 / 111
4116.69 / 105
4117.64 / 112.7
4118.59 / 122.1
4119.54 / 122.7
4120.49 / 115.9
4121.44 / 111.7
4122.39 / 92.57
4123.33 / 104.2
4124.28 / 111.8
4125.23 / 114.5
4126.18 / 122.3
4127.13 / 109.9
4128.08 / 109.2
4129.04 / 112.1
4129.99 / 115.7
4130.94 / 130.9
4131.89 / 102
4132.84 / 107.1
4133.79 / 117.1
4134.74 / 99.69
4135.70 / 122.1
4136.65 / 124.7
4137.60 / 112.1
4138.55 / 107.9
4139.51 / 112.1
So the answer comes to 1.4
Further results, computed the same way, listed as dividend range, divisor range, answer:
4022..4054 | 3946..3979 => 1.50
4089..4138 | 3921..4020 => 1.22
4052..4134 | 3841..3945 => 1.40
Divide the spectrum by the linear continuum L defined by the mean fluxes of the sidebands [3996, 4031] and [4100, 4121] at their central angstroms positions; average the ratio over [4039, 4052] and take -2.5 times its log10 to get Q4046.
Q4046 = -0.077 mag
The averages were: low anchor 114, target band 118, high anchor 102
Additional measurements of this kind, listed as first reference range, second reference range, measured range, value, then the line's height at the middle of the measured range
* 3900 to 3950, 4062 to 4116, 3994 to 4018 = -0.149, 97.6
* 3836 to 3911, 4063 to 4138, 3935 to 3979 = 0.143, 91.8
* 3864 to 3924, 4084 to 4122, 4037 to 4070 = -0.173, 99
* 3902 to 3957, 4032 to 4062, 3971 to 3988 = 0.155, 103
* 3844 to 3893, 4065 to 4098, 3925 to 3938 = 0.257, 89.8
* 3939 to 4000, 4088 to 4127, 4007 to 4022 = -0.217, 93.4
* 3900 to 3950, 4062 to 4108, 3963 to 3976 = 0.473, 94.7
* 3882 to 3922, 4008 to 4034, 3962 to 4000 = 0.227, 107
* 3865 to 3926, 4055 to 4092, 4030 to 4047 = -0.103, 108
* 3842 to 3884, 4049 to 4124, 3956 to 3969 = 0.222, 95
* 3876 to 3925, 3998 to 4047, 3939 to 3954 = 0.091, 98.9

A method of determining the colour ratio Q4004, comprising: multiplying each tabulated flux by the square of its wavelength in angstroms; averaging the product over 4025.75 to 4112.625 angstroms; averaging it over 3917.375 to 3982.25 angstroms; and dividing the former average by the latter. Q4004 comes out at 1.42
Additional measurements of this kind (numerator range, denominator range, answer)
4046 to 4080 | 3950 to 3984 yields 1.46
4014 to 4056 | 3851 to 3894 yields 1.59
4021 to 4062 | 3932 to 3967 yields 1.50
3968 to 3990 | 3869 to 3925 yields 1.01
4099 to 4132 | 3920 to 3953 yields 1.40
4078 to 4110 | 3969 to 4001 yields 1.13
